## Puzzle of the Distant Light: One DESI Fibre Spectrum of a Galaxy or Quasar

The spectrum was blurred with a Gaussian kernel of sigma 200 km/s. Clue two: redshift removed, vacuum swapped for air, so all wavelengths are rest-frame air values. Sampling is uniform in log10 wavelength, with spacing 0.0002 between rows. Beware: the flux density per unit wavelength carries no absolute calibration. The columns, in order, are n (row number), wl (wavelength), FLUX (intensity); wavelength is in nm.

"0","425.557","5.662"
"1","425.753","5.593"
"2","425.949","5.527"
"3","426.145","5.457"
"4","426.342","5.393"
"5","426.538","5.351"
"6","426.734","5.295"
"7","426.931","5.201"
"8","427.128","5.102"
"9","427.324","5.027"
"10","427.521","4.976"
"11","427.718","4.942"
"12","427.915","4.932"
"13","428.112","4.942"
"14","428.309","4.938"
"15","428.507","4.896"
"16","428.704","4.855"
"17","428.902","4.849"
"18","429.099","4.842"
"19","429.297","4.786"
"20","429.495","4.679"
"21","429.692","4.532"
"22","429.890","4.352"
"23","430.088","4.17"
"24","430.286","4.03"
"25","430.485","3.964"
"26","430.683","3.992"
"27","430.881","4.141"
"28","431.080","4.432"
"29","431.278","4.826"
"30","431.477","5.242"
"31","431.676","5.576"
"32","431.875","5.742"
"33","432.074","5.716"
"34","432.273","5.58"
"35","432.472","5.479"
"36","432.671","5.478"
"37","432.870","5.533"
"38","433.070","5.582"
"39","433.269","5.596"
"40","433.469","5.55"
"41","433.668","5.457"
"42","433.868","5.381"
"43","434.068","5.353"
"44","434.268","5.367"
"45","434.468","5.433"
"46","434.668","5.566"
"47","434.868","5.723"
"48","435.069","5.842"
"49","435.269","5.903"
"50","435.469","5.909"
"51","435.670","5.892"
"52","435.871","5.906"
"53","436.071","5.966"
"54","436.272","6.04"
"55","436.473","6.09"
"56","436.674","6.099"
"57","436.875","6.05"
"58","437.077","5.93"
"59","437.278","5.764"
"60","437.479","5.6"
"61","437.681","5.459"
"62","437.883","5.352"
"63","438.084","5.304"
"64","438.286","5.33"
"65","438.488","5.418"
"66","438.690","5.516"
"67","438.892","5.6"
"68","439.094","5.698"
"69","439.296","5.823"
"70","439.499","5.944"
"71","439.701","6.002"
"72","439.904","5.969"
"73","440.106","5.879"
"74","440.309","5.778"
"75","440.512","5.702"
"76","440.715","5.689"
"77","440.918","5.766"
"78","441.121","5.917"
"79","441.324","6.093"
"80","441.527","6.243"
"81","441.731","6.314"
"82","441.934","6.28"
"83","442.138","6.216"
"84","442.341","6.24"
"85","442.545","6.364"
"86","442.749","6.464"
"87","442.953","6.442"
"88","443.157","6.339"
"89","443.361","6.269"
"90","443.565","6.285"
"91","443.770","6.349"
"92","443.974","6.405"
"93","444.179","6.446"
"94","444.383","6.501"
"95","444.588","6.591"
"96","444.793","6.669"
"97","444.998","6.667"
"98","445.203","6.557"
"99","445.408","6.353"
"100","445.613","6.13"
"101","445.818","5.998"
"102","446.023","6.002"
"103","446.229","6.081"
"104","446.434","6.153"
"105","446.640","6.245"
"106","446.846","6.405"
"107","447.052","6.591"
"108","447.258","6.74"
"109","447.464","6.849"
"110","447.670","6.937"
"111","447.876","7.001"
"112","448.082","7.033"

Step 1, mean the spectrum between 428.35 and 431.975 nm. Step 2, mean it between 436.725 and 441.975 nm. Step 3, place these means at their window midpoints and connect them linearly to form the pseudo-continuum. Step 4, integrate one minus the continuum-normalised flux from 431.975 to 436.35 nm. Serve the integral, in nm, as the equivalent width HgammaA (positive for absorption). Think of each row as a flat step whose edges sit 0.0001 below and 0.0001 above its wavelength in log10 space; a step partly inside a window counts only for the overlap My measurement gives -0.42 nm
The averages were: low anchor 4.67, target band 5.65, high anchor 5.78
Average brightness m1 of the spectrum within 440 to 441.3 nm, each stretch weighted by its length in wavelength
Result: 5.81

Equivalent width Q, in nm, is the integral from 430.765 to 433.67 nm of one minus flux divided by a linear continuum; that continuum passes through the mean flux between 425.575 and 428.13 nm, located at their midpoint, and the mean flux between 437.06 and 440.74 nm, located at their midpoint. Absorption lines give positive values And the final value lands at 0.06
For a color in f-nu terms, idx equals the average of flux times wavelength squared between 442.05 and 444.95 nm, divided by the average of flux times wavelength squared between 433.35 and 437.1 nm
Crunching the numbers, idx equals 1.2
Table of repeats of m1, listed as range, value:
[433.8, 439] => 5.69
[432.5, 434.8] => 5.49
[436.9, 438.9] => 5.54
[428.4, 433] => 4.86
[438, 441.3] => 5.72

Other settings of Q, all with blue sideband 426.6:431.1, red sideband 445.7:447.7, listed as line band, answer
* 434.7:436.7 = -0.215 nm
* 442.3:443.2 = -0.056 nm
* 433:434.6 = -0.093 nm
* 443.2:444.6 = -0.063 nm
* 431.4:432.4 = -0.118 nm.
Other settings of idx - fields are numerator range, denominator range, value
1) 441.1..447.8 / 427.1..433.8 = 1.37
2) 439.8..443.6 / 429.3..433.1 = 1.31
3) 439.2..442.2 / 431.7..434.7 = 1.12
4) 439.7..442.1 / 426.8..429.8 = 1.29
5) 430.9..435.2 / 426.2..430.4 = 1.14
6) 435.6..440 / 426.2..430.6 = 1.25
